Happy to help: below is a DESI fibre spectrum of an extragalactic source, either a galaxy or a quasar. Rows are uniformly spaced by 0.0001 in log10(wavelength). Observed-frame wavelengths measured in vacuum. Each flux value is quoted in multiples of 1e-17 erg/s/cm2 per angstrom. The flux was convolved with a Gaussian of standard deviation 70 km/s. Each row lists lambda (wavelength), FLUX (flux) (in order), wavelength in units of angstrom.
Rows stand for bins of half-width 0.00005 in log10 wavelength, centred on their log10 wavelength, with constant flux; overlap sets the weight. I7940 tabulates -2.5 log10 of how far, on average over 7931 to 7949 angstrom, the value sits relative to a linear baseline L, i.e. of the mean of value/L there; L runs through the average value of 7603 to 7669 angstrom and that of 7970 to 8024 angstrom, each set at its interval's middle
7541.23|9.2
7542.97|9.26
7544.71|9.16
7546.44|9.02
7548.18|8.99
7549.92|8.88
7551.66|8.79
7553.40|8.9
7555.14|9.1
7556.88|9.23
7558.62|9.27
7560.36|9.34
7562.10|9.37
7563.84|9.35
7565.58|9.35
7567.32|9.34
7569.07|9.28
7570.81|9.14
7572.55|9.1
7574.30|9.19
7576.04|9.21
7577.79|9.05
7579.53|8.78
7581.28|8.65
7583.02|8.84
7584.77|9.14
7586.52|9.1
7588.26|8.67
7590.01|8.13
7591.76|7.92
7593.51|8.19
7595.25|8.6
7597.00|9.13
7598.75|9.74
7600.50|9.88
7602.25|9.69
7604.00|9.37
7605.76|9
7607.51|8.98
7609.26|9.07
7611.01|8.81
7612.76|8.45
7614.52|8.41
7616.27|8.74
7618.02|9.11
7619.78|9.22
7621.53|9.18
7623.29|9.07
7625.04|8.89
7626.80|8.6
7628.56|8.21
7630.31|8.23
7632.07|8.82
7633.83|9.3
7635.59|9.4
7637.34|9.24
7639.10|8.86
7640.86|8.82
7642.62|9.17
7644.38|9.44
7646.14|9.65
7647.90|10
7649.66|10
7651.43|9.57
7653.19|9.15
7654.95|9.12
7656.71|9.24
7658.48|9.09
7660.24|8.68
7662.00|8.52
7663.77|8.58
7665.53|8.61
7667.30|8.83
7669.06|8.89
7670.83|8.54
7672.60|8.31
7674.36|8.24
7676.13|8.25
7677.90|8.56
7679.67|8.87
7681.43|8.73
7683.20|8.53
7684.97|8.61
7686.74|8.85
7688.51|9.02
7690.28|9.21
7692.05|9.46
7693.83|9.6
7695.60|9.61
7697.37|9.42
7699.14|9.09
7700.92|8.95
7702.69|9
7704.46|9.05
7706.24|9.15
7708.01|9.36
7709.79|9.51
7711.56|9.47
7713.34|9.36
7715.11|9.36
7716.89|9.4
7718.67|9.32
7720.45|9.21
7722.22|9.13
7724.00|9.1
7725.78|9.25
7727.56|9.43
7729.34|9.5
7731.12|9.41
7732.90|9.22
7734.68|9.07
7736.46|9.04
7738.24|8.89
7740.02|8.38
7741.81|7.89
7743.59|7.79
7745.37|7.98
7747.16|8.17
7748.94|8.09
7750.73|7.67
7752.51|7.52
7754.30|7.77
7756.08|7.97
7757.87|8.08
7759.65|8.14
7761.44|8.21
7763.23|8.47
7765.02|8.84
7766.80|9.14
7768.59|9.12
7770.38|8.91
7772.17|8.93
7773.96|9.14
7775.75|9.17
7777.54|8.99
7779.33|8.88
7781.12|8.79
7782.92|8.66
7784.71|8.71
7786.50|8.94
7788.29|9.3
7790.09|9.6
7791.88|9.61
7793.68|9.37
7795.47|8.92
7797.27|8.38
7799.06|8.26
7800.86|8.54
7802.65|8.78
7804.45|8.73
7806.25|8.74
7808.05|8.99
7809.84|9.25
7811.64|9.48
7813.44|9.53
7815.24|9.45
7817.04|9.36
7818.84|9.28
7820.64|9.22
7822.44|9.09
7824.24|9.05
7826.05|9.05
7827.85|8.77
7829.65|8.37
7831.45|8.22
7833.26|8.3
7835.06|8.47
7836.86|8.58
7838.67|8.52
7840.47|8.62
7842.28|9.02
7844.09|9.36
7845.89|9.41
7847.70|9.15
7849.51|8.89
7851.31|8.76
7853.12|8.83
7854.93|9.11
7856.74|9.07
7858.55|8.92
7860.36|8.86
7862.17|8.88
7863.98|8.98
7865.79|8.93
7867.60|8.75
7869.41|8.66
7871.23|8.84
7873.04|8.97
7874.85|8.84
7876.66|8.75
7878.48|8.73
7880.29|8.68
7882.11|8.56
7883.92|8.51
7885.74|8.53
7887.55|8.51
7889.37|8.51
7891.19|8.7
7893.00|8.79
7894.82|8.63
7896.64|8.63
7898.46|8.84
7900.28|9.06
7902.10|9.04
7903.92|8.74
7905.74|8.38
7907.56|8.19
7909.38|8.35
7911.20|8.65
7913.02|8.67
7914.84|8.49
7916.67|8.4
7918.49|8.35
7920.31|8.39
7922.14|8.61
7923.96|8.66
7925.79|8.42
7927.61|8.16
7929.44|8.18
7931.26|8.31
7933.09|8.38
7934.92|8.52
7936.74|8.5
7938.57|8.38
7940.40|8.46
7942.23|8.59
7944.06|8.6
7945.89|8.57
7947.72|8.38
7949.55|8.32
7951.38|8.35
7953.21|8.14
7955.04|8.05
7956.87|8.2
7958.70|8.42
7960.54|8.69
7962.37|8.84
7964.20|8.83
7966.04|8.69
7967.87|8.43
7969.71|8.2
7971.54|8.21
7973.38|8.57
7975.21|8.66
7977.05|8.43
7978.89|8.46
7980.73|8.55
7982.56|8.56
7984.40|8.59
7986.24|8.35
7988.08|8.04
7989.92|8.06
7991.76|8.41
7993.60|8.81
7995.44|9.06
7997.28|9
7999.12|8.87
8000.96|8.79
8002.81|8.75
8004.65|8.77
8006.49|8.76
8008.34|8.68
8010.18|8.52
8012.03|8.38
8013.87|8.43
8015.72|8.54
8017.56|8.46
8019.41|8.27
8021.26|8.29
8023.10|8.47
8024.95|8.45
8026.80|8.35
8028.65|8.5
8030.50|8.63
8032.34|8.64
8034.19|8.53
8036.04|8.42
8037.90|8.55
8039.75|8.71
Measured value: 0.02 mag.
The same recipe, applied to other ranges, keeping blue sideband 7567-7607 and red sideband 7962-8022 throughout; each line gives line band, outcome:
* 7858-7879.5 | -0.019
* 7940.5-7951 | 0.015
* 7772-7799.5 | -0.026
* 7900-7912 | 0.005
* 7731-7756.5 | 0.067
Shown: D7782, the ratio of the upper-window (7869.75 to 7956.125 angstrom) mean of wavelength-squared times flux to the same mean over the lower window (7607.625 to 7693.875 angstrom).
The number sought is 1.02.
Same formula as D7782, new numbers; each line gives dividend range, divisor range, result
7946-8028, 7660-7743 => 1.02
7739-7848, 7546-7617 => 1.03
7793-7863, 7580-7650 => 1.05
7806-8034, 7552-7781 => 1.03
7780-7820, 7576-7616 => 1.07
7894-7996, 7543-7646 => 1.03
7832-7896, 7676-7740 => 1.00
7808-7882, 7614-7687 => 1.05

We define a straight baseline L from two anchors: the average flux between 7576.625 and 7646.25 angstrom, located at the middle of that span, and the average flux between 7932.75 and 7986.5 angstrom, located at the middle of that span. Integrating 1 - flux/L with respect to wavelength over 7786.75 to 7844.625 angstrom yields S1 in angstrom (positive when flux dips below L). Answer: -1.9 angstrom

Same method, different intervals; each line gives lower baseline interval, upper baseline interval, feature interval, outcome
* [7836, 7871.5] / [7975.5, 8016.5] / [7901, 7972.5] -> 2.1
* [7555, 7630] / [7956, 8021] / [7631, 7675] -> -0.6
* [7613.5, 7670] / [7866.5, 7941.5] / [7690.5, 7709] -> -0.7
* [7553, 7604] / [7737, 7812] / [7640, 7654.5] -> -0.9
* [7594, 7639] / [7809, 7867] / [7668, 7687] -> 0.9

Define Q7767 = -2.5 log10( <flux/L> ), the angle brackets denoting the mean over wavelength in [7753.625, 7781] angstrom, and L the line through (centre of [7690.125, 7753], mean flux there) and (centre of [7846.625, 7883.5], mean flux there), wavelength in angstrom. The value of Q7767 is 0.034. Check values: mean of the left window 8.98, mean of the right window 8.86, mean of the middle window 8.66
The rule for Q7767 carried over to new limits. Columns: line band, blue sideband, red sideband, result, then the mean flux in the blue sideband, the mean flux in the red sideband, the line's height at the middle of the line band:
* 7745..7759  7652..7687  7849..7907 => 0.11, 8.72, 8.77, 8.74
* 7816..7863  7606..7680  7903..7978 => -0.04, 8.92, 8.45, 8.61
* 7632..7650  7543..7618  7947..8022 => -0.05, 9.01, 8.51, 8.94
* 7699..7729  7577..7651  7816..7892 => -0.04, 8.99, 8.82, 8.92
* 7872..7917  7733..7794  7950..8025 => -0.01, 8.63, 8.51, 8.56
